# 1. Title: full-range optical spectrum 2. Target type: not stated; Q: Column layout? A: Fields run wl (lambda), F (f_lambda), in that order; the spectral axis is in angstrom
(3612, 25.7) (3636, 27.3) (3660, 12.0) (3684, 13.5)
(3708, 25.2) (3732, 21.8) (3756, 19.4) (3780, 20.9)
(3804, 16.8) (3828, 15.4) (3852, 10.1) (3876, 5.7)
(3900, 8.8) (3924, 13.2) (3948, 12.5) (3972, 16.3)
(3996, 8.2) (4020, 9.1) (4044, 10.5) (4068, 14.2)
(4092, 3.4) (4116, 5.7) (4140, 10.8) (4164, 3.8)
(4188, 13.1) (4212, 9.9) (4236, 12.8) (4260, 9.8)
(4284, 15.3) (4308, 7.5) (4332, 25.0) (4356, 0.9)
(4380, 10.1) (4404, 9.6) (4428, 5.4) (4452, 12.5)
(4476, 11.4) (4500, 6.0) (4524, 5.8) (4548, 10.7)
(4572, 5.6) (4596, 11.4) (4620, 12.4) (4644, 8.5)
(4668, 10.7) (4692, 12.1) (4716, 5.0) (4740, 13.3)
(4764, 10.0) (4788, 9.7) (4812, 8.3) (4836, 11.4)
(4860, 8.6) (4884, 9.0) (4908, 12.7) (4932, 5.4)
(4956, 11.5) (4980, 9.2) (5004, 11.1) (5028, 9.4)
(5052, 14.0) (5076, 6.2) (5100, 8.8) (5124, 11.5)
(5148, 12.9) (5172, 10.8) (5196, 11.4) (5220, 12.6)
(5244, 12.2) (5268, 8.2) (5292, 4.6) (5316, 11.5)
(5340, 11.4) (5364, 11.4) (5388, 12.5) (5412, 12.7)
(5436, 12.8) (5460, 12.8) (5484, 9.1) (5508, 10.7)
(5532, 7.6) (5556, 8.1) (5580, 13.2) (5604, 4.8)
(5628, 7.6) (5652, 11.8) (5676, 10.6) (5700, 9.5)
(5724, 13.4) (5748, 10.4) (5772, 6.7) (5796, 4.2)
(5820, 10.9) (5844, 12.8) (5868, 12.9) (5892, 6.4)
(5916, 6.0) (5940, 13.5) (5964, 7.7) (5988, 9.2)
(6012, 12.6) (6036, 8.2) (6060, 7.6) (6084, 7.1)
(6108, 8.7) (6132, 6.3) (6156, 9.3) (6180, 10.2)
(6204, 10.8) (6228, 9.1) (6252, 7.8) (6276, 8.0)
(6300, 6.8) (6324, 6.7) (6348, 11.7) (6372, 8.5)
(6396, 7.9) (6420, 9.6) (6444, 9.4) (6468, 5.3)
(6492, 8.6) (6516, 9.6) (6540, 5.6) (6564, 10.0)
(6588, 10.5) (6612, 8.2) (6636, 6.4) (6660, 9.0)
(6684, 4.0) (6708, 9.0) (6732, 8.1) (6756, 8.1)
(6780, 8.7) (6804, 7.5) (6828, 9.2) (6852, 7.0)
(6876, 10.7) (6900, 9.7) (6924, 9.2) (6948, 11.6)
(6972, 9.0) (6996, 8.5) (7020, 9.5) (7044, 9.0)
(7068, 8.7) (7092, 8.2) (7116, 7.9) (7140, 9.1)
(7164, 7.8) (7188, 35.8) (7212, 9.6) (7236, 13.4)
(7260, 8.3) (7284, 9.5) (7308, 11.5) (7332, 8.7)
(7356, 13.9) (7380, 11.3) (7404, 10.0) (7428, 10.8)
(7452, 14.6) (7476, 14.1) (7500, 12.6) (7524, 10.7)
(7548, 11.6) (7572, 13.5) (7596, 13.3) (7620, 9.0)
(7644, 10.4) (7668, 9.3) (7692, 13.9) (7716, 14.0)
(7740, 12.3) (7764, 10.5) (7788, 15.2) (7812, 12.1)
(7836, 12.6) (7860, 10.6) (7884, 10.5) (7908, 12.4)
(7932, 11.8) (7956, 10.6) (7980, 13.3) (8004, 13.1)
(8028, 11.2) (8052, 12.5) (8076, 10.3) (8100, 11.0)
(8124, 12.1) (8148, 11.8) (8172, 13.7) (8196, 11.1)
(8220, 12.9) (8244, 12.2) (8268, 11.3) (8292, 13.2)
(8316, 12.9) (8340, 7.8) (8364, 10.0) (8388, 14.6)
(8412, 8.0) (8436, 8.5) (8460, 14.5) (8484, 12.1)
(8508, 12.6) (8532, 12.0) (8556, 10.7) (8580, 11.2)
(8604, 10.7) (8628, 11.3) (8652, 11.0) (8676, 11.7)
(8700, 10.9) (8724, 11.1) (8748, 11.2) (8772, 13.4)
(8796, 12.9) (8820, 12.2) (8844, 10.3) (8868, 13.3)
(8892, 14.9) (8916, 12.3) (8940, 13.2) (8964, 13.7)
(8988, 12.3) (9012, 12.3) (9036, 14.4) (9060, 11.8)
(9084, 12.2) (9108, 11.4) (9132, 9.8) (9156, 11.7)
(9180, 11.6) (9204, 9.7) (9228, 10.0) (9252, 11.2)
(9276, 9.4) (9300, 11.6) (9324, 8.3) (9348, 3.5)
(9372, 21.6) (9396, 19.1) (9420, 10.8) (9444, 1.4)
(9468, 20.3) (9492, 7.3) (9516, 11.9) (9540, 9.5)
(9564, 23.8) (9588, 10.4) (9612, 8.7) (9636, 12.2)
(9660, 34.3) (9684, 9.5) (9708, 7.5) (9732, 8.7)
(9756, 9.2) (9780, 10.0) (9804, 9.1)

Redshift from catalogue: 0.93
